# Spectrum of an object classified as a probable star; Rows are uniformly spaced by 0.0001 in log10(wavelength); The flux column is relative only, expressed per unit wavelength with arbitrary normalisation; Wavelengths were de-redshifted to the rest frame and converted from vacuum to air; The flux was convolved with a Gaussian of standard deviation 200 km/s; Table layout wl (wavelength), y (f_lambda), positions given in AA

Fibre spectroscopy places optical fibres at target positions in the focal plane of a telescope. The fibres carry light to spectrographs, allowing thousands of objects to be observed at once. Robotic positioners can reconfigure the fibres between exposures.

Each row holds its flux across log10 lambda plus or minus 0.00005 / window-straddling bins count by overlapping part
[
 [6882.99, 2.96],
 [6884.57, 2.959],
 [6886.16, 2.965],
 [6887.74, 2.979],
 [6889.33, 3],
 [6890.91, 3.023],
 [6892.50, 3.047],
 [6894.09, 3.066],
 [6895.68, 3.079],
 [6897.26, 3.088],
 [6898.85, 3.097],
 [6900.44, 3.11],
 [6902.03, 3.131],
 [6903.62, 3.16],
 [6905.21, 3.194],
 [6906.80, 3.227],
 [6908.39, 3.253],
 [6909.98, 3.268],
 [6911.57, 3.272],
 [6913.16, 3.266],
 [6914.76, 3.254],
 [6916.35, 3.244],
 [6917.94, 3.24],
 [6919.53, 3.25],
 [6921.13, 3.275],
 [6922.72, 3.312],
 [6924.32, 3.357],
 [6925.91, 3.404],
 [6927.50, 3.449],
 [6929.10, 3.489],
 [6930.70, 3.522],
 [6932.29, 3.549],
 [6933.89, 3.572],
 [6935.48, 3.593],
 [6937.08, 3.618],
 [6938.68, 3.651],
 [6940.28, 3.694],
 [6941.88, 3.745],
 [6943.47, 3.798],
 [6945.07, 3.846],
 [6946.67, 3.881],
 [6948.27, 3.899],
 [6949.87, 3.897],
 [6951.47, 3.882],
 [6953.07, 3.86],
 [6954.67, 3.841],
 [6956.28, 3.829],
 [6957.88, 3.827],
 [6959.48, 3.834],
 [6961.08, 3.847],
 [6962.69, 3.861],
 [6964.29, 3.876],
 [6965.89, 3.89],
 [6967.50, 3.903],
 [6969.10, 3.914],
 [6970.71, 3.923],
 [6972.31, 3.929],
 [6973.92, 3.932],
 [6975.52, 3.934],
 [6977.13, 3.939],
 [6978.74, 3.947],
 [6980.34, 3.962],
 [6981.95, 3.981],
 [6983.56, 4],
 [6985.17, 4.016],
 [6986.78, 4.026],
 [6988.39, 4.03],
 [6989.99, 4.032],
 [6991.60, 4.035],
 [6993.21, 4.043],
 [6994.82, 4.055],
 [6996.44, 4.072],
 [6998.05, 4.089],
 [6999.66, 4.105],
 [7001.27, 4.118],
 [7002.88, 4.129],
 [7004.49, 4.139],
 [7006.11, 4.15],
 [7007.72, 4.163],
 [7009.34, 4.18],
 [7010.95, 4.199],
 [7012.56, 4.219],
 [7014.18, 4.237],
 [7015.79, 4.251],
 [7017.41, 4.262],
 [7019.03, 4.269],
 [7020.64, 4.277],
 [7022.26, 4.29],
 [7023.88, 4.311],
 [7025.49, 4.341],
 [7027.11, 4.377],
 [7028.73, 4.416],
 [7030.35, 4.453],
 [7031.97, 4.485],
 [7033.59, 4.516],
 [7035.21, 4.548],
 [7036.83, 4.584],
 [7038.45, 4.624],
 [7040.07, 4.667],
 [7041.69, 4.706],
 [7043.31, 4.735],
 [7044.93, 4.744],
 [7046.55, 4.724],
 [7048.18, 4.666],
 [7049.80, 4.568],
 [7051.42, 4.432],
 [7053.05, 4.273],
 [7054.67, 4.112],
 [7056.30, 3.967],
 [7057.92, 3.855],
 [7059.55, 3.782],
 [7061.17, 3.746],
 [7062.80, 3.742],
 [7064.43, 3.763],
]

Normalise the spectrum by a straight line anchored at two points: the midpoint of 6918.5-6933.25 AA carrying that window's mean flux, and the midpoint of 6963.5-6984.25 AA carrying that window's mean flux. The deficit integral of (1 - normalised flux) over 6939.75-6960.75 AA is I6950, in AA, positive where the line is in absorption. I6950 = -0.9 AA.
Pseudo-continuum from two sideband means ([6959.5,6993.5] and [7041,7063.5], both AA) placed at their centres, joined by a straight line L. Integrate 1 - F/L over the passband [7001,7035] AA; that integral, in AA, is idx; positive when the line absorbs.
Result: -1.2 AA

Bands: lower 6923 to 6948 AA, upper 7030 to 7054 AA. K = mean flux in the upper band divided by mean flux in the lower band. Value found 1.27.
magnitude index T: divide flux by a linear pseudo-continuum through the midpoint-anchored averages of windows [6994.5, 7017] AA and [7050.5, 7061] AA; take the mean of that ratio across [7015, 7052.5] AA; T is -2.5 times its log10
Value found -0.098 mag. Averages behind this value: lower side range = 4.15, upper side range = 4.06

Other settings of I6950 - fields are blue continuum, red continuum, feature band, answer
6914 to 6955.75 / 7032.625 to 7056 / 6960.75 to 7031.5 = 0.45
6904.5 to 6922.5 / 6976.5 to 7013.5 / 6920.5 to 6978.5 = -2.04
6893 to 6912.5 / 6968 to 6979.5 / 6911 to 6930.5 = 0.19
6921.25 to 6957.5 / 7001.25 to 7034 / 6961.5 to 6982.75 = -0.01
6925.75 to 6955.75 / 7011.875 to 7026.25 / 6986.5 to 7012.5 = 0.17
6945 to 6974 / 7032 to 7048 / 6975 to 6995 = 0.58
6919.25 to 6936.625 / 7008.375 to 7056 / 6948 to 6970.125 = -0.79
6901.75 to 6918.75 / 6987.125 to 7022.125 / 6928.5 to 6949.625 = -1.06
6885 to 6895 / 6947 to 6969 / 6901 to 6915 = 0.07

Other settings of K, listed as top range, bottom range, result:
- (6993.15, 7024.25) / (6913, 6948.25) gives 1.19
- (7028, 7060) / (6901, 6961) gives 1.26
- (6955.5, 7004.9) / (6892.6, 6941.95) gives 1.19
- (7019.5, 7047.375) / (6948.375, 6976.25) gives 1.16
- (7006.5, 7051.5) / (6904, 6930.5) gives 1.34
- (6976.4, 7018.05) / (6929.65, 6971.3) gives 1.08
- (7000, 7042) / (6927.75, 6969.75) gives 1.15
